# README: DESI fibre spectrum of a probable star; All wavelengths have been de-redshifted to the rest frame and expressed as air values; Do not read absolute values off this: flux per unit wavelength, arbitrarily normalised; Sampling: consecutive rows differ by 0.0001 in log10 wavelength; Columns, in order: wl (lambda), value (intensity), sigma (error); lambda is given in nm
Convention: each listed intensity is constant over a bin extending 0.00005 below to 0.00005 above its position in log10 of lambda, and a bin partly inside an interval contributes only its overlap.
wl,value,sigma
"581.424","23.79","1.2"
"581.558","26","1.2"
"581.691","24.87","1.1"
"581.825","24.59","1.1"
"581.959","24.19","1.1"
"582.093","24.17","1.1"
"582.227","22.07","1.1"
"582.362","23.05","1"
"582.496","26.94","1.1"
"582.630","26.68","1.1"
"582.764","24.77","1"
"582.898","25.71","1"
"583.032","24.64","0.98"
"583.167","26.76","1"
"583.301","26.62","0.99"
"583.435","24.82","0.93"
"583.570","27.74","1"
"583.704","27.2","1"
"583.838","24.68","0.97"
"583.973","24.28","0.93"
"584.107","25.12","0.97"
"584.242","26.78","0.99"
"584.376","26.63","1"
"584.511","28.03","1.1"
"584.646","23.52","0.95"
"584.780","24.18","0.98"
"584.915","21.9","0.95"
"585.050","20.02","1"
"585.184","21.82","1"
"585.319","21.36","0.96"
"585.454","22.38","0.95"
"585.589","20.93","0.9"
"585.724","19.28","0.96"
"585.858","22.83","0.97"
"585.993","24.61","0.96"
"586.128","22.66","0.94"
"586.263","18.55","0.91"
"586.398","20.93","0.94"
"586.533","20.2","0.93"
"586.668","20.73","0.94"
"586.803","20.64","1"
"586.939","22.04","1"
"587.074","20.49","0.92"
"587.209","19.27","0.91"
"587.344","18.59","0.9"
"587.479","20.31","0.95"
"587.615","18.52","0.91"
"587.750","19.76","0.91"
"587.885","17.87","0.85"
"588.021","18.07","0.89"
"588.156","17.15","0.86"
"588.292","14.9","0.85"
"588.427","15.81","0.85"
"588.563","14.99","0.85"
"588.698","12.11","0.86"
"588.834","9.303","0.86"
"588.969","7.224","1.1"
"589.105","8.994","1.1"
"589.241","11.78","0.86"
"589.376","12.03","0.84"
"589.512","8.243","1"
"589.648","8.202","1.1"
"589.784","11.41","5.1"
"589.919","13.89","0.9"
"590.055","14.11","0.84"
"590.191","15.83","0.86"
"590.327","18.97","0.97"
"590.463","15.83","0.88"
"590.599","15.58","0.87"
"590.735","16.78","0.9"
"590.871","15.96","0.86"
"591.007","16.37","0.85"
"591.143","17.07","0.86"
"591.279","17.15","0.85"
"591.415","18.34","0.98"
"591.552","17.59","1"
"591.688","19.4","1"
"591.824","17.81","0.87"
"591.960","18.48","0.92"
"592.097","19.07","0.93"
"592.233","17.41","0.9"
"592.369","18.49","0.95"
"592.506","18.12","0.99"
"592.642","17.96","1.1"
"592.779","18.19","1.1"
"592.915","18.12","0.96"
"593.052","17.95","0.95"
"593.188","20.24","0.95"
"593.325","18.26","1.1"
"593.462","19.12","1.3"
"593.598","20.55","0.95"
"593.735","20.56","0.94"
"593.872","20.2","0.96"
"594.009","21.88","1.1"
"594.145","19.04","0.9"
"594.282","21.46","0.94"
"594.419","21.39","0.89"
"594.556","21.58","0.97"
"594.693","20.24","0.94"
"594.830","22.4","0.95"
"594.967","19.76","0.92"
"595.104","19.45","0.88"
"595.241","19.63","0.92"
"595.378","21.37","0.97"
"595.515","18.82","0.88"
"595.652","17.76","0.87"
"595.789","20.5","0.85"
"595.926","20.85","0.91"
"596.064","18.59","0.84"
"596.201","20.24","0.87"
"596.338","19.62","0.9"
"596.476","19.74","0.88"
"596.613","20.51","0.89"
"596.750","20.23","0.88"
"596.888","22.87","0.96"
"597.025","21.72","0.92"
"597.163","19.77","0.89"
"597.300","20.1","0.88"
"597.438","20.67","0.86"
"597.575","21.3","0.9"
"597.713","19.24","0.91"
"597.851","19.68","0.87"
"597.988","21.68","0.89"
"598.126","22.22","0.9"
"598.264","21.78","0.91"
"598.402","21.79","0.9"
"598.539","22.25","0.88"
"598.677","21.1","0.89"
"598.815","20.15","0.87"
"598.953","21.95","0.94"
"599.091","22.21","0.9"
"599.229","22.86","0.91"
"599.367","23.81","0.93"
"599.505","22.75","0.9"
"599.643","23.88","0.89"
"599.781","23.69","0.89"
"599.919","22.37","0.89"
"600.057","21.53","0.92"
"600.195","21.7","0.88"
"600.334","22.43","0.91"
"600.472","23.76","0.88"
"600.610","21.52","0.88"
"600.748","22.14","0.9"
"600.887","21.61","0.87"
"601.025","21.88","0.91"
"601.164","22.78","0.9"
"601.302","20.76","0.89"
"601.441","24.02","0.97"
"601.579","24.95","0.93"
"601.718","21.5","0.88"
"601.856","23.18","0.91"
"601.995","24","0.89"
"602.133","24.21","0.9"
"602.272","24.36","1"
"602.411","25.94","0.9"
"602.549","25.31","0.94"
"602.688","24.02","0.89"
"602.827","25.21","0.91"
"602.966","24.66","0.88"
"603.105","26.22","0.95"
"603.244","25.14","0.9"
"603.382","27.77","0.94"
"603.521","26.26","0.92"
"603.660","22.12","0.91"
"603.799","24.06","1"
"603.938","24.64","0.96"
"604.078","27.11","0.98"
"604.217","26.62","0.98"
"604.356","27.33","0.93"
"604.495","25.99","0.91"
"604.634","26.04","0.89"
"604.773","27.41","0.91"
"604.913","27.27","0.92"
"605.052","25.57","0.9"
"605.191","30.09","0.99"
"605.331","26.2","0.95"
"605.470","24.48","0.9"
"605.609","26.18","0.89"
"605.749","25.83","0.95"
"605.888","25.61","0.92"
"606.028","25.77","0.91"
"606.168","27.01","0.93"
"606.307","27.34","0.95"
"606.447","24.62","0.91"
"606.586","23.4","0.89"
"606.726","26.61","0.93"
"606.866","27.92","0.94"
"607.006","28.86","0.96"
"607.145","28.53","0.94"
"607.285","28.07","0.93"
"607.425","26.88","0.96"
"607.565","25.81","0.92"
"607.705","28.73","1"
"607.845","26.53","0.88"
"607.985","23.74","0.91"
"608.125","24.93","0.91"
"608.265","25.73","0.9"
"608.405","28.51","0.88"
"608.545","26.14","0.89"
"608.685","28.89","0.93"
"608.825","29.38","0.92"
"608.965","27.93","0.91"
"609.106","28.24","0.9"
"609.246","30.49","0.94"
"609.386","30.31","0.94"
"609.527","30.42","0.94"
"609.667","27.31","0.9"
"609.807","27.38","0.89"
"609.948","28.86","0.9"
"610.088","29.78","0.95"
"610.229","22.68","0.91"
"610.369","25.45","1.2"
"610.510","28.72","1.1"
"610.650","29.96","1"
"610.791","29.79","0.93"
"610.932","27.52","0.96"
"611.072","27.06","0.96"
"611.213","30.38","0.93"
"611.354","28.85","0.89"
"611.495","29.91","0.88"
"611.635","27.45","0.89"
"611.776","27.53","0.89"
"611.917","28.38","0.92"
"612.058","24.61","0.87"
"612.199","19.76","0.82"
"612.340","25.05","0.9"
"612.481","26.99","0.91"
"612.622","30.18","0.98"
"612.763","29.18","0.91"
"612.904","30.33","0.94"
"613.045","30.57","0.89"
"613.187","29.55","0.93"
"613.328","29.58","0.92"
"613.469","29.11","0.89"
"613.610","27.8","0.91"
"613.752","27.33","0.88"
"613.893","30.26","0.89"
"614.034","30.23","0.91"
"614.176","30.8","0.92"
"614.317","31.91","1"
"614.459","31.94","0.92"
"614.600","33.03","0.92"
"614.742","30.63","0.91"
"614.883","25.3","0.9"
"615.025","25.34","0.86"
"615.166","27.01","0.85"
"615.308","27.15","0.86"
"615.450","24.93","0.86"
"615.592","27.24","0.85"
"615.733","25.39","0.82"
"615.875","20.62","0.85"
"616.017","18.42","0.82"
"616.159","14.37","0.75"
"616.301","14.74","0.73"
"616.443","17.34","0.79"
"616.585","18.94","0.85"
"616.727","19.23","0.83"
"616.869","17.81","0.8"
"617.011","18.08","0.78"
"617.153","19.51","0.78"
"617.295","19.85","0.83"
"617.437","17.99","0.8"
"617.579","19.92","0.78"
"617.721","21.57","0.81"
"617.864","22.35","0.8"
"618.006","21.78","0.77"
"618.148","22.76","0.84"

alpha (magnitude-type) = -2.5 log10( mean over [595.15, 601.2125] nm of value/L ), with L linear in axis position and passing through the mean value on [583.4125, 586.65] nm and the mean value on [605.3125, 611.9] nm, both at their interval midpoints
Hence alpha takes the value 0.201 mag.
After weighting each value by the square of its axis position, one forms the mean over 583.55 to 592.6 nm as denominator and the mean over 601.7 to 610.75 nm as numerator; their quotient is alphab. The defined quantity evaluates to 1.5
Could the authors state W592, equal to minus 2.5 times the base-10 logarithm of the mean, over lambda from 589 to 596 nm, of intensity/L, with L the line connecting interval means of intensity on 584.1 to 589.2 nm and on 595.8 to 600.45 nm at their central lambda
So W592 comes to 0.17 mag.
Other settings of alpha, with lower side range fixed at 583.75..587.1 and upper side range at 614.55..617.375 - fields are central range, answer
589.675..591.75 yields 0.36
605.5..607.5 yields -0.19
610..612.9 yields -0.23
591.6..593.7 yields 0.21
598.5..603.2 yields -0.03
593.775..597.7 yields 0.10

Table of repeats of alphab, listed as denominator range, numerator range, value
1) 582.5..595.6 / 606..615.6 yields 1.54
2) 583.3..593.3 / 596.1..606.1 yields 1.31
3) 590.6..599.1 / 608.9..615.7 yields 1.52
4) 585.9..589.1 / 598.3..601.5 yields 1.30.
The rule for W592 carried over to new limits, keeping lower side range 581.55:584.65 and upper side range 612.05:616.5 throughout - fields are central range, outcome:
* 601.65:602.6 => 0.09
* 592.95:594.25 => 0.29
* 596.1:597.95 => 0.26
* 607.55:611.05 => -0.06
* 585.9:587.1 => 0.20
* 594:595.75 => 0.26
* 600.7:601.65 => 0.16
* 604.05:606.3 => -0.01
